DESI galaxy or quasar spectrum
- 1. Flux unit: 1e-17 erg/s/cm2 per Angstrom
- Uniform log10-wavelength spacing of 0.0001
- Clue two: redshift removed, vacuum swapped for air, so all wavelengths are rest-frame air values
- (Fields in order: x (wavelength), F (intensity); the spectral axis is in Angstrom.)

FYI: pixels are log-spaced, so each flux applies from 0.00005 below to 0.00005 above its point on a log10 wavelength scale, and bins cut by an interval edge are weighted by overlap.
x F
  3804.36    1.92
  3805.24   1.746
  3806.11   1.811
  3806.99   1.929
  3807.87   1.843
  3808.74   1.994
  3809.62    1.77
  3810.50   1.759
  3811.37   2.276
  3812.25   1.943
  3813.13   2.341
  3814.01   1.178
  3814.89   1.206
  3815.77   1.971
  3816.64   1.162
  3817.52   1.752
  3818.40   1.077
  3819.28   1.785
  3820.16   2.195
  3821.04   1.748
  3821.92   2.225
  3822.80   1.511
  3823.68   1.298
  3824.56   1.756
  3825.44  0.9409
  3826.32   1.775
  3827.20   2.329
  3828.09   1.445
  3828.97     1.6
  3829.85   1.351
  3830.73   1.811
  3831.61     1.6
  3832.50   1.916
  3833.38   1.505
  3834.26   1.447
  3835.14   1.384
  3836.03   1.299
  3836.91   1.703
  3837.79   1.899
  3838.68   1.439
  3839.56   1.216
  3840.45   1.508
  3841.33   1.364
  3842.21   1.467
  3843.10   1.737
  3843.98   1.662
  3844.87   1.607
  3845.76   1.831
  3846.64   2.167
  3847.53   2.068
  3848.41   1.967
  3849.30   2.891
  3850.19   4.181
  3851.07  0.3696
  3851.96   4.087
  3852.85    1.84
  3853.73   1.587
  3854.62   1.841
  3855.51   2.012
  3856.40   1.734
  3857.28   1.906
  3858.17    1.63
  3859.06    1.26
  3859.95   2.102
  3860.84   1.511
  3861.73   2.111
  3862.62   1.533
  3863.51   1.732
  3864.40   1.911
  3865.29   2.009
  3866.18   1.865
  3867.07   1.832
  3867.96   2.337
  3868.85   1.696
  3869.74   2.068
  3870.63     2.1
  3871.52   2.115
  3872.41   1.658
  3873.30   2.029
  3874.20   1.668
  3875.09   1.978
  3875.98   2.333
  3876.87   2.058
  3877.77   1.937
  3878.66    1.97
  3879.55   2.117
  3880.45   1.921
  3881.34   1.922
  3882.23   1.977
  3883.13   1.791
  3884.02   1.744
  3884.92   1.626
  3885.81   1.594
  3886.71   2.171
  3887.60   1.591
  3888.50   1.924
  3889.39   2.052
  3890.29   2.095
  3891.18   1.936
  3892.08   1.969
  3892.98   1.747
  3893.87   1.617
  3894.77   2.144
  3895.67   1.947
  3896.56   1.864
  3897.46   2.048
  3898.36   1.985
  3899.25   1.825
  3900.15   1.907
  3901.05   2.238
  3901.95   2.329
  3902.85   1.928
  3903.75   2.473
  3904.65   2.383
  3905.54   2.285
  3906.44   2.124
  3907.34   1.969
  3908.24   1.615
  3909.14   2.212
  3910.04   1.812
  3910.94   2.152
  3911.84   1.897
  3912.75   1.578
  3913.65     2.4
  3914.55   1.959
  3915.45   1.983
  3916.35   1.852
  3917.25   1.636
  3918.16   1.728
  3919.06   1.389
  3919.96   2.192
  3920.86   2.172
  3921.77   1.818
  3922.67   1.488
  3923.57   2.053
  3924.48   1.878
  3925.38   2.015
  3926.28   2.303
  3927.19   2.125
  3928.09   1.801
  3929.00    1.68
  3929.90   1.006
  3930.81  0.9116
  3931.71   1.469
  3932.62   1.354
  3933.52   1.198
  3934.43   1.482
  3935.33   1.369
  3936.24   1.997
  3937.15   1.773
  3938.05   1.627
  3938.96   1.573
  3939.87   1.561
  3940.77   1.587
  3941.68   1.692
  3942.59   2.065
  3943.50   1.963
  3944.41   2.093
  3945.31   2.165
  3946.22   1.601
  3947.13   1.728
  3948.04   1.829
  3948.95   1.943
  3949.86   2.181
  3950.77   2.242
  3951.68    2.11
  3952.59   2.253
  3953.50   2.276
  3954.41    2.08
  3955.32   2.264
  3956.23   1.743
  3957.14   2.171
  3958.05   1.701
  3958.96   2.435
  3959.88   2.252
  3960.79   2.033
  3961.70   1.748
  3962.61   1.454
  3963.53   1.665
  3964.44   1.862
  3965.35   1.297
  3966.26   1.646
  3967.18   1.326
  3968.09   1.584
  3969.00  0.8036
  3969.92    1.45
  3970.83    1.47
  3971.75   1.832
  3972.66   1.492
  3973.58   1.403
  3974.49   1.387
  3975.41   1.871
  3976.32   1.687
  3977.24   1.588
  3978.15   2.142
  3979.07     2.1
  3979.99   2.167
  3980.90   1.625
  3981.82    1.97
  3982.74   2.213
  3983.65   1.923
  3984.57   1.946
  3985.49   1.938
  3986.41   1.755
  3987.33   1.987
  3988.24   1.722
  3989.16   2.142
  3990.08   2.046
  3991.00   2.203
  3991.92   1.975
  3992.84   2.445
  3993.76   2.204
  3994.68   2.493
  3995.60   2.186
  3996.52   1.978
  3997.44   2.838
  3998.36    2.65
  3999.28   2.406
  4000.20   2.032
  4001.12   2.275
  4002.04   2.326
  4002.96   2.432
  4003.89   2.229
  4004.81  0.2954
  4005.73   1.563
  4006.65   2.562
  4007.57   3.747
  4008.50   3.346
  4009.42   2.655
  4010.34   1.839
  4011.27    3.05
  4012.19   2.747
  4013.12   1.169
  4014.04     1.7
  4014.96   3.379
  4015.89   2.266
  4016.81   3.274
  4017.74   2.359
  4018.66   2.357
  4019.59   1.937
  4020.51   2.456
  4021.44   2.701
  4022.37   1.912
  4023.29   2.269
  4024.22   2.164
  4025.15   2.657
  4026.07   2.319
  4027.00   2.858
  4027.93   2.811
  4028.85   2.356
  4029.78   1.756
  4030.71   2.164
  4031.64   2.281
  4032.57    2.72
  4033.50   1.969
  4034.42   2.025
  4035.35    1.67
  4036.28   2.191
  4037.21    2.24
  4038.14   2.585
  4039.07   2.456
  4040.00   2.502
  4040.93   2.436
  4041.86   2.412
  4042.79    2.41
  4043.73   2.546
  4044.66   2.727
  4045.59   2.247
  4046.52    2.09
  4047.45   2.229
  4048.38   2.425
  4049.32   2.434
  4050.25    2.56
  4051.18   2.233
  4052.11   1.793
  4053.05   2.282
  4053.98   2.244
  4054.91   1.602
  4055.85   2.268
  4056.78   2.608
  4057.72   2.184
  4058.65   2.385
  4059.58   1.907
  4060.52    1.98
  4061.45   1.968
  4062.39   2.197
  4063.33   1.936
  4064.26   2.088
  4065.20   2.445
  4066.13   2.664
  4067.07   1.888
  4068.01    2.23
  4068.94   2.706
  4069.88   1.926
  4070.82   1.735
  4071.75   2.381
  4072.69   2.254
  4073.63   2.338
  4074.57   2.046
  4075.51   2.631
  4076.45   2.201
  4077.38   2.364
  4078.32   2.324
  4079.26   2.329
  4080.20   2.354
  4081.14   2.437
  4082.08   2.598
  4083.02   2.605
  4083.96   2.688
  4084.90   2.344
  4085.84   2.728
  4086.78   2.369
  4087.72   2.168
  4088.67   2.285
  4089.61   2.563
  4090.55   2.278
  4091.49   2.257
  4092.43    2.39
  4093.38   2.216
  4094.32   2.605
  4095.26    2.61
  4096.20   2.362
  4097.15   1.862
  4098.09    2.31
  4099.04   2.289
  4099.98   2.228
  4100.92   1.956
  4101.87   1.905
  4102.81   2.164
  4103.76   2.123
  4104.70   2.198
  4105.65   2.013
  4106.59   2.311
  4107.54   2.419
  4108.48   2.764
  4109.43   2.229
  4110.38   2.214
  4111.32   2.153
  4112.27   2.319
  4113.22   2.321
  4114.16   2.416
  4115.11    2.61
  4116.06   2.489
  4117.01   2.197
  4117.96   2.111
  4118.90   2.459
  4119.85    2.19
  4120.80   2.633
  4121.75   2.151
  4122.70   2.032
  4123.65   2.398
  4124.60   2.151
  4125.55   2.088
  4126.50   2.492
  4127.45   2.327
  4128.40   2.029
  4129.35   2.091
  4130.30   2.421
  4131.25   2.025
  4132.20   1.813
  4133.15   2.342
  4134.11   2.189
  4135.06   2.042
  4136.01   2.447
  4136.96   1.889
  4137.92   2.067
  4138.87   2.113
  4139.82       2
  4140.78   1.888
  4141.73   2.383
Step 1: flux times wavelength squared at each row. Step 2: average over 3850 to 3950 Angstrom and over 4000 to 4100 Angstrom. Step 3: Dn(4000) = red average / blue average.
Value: 1.3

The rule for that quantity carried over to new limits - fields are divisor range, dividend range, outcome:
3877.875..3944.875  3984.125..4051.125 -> 1.31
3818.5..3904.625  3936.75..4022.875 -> 1.15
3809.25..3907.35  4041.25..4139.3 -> 1.37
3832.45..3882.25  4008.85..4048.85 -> 1.37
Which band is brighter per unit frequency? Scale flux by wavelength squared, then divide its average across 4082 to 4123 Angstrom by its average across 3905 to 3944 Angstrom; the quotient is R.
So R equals 1.4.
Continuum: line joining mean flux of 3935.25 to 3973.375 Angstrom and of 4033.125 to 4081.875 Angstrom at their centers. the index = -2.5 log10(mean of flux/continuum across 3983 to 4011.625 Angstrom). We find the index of -0.12 mag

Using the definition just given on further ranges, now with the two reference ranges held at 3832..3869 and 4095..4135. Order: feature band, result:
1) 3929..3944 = 0.26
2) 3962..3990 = 0.18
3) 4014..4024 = -0.17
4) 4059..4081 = -0.02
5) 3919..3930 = 0.04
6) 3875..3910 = -0.04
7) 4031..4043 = -0.08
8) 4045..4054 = -0.06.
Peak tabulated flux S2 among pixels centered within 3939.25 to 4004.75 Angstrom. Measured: 2.838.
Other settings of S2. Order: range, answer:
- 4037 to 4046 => 2.727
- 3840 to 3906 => 4.181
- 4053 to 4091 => 2.728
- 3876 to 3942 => 2.473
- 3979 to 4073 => 3.747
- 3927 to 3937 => 2.125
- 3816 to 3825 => 2.225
